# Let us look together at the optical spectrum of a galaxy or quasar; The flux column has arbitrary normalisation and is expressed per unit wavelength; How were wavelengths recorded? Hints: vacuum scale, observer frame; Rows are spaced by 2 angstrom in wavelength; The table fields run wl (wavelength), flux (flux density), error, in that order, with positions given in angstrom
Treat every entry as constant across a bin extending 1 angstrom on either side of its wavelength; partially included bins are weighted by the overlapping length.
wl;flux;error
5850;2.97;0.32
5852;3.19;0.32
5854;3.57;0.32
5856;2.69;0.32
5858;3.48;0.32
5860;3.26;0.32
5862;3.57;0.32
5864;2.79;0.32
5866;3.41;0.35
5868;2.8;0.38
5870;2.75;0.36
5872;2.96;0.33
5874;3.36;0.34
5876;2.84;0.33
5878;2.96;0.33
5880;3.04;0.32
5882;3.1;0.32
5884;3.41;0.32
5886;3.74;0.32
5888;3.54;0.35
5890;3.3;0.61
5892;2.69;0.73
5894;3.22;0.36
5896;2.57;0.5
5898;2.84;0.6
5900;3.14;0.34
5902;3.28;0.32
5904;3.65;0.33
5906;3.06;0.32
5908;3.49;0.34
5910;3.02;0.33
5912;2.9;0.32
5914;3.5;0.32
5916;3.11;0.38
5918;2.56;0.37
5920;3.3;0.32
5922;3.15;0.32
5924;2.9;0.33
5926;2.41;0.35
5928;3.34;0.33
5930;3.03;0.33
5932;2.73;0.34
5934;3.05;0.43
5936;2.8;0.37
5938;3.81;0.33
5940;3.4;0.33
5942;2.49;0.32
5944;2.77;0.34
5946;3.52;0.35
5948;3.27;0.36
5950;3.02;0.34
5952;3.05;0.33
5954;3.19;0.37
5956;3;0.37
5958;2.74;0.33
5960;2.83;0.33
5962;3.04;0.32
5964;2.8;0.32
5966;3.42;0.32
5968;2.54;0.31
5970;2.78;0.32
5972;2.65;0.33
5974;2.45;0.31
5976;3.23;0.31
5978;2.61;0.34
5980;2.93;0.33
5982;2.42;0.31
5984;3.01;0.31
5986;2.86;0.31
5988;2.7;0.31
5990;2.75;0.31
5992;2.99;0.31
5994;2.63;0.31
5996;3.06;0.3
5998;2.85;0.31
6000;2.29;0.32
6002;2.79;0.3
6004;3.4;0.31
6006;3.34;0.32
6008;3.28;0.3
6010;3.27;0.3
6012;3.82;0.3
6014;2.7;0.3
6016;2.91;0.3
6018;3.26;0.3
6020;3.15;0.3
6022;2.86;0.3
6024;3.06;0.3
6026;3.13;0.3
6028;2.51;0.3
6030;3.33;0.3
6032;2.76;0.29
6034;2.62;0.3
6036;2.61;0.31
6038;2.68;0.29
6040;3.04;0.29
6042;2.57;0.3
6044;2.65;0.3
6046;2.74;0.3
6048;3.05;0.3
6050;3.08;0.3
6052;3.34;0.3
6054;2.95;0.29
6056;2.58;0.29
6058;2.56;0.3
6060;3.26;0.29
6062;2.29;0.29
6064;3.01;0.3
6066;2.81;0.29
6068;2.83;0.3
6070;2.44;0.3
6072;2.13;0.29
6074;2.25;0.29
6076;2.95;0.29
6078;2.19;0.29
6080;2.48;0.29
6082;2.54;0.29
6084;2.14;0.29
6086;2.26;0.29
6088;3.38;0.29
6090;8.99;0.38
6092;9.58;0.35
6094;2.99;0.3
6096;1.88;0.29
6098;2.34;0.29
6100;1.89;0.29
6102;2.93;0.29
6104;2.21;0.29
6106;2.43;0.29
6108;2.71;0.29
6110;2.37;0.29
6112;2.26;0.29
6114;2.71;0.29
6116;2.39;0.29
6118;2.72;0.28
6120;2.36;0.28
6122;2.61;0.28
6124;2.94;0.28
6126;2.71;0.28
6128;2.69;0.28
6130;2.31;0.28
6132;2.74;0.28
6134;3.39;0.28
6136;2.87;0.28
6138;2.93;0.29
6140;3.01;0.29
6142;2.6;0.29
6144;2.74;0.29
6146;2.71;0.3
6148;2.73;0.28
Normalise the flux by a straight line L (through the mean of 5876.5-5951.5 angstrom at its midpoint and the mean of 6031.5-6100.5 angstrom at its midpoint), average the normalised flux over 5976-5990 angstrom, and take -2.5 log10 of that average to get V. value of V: 0.11 mag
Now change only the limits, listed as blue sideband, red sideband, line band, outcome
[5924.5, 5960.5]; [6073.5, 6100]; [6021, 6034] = 0.14 mag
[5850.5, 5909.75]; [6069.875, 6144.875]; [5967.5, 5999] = 0.10 mag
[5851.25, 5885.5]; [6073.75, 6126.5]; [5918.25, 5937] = 0.06 mag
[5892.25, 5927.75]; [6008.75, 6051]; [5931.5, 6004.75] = 0.03 mag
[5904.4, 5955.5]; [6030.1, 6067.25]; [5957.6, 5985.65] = 0.06 mag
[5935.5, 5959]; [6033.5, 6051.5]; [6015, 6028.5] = -0.05 mag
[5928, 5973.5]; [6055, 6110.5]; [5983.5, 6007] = 0.04 mag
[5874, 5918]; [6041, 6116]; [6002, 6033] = -0.03 mag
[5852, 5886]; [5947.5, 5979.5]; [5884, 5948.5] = -0.03 mag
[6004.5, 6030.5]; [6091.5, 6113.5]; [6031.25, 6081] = 0.12 mag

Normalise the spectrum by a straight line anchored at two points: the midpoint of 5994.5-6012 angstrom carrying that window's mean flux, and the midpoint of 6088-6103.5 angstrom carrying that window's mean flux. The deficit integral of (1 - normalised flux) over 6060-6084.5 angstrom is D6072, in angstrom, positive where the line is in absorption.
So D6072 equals 8.7 angstrom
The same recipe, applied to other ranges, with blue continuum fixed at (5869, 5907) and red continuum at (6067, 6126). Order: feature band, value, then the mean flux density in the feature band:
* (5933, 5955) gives -0.3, 3.12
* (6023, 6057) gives 1.6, 2.86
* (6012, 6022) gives -0.2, 3.07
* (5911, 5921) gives 0.1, 3.07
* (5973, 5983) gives 1.1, 2.73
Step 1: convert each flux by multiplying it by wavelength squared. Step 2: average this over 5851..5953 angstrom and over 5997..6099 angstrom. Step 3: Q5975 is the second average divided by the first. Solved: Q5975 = 1.03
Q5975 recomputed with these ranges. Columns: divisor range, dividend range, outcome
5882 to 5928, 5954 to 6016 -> 0.96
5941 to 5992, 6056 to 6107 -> 1.10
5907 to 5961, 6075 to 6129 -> 1.05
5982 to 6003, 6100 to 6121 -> 0.93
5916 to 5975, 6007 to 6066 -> 1.02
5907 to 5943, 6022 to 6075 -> 0.95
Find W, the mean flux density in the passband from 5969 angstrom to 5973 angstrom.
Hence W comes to 2.71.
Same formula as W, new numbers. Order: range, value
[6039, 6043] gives 2.8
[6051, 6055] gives 3.15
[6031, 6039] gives 2.67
